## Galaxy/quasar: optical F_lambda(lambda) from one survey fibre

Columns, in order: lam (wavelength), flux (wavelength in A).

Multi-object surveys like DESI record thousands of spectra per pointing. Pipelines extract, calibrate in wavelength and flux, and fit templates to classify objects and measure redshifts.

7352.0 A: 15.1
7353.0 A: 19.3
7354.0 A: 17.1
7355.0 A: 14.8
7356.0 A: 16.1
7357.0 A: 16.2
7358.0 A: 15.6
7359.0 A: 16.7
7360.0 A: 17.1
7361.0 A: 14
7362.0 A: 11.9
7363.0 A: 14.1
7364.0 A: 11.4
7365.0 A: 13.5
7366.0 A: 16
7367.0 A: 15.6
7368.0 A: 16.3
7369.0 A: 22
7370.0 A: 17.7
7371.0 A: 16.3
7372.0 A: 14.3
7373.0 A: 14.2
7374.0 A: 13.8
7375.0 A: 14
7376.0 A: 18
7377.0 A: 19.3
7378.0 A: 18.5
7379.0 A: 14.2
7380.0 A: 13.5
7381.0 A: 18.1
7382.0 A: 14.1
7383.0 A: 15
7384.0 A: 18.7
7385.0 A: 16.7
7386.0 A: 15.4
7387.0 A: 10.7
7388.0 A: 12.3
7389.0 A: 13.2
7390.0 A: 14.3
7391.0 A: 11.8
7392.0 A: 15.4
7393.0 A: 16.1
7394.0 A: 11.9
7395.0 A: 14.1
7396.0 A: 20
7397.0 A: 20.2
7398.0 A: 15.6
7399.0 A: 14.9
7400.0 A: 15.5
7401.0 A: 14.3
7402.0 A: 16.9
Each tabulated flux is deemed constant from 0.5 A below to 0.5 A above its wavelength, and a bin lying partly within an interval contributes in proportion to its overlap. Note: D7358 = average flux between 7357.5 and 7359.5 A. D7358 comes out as 16.1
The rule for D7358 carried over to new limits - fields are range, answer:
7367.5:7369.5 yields 19.1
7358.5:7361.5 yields 15.9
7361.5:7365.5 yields 12.7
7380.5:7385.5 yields 16.5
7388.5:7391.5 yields 13.1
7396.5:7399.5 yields 16.9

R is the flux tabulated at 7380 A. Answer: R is 13.5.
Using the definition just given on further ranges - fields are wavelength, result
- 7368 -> 16.3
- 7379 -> 14.2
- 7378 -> 18.5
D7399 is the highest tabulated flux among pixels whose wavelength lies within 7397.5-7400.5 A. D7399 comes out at 15.6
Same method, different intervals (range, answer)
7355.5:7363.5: 17.1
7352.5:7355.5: 19.3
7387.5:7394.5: 16.1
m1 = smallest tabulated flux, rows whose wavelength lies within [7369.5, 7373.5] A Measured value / 14.2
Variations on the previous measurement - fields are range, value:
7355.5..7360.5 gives 15.6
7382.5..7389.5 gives 10.7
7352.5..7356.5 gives 14.8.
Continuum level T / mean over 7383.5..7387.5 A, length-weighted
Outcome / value 15.4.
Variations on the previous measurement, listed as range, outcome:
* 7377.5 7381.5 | 16.1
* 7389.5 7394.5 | 13.9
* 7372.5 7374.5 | 14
